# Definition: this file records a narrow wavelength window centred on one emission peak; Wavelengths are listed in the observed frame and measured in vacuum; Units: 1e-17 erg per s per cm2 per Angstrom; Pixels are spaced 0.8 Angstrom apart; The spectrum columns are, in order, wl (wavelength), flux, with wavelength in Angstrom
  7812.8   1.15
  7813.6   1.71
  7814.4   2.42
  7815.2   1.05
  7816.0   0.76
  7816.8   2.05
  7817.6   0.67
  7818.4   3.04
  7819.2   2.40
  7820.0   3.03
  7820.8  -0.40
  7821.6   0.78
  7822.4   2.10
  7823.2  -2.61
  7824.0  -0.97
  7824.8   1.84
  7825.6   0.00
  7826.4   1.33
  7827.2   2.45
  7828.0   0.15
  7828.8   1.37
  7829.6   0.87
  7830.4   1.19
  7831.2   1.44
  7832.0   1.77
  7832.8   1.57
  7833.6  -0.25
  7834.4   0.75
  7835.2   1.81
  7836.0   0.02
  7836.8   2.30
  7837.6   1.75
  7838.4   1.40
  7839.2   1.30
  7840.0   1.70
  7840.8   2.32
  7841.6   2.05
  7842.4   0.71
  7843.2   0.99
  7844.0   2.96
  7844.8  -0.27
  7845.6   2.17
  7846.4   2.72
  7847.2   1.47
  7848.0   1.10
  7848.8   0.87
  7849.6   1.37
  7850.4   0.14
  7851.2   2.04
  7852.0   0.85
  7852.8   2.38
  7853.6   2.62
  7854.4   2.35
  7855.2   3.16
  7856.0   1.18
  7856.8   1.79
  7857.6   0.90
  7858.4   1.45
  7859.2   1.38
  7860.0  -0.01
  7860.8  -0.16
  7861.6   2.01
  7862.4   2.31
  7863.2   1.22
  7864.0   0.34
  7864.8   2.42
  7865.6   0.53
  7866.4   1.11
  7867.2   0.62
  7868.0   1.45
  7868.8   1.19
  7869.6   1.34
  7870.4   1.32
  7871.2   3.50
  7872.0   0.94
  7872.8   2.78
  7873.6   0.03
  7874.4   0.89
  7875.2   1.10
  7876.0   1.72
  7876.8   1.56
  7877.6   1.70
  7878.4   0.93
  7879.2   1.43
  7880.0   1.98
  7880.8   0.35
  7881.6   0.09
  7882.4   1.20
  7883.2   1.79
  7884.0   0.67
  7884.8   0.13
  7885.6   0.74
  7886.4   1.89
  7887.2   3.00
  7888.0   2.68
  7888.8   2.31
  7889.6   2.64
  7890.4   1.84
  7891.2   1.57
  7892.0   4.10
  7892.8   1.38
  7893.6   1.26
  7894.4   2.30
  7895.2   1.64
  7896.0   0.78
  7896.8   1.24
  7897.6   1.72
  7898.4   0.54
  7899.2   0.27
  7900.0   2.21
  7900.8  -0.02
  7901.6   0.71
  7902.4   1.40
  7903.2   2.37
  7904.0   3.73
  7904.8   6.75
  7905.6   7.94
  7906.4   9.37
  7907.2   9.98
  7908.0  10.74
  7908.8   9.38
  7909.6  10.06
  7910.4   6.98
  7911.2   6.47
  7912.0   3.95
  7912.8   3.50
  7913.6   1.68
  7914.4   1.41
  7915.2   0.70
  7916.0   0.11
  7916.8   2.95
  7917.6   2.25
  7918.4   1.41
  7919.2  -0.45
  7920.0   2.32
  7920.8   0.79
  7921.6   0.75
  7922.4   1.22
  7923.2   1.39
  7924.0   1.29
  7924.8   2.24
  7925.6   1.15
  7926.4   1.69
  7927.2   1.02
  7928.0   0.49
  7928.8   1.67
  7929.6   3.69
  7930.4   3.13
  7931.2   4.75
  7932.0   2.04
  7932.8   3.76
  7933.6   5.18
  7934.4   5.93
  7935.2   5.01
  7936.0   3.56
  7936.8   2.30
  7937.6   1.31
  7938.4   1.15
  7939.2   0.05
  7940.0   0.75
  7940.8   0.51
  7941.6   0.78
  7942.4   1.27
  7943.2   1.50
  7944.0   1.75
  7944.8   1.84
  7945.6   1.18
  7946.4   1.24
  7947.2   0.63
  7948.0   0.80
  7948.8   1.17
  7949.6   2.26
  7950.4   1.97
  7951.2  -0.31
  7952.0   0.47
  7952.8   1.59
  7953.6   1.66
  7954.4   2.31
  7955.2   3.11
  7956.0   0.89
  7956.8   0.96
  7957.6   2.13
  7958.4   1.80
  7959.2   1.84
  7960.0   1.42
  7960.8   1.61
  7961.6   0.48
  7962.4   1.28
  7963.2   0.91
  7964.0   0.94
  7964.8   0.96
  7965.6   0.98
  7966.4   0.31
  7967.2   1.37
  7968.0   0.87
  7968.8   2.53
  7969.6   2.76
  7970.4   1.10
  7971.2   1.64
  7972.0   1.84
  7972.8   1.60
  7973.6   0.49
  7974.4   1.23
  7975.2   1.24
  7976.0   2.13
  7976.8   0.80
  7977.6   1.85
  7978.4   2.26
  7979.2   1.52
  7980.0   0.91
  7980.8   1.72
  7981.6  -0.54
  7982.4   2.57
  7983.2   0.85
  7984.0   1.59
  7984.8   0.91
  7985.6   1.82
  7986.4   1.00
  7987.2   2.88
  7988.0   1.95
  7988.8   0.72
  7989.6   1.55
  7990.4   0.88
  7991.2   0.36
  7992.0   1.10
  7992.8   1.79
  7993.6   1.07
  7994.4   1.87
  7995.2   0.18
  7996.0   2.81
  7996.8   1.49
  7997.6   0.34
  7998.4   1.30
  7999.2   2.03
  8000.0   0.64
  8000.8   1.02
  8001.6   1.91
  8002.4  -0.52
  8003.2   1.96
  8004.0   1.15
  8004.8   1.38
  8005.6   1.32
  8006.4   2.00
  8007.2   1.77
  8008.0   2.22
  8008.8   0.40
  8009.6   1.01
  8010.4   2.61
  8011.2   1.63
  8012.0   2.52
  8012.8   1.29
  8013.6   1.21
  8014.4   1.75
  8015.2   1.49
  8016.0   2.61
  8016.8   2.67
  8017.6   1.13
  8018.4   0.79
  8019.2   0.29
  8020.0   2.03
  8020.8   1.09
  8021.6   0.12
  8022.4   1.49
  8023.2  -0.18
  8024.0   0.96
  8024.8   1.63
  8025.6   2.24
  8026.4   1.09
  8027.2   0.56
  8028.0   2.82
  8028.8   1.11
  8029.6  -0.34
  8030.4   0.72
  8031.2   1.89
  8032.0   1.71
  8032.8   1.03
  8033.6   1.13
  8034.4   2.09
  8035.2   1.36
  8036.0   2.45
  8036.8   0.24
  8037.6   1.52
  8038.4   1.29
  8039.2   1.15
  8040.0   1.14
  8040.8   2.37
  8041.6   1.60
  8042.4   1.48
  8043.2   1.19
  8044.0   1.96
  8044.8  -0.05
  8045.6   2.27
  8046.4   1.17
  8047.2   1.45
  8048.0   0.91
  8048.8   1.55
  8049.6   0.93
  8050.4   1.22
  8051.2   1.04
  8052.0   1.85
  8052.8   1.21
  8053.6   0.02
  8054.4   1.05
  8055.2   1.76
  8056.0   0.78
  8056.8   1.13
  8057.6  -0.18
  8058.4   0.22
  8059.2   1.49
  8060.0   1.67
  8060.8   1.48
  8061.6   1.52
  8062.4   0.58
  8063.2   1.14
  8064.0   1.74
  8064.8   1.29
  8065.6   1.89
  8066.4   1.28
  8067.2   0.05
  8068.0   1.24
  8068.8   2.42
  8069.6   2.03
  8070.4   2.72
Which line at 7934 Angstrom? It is [N II] 6583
